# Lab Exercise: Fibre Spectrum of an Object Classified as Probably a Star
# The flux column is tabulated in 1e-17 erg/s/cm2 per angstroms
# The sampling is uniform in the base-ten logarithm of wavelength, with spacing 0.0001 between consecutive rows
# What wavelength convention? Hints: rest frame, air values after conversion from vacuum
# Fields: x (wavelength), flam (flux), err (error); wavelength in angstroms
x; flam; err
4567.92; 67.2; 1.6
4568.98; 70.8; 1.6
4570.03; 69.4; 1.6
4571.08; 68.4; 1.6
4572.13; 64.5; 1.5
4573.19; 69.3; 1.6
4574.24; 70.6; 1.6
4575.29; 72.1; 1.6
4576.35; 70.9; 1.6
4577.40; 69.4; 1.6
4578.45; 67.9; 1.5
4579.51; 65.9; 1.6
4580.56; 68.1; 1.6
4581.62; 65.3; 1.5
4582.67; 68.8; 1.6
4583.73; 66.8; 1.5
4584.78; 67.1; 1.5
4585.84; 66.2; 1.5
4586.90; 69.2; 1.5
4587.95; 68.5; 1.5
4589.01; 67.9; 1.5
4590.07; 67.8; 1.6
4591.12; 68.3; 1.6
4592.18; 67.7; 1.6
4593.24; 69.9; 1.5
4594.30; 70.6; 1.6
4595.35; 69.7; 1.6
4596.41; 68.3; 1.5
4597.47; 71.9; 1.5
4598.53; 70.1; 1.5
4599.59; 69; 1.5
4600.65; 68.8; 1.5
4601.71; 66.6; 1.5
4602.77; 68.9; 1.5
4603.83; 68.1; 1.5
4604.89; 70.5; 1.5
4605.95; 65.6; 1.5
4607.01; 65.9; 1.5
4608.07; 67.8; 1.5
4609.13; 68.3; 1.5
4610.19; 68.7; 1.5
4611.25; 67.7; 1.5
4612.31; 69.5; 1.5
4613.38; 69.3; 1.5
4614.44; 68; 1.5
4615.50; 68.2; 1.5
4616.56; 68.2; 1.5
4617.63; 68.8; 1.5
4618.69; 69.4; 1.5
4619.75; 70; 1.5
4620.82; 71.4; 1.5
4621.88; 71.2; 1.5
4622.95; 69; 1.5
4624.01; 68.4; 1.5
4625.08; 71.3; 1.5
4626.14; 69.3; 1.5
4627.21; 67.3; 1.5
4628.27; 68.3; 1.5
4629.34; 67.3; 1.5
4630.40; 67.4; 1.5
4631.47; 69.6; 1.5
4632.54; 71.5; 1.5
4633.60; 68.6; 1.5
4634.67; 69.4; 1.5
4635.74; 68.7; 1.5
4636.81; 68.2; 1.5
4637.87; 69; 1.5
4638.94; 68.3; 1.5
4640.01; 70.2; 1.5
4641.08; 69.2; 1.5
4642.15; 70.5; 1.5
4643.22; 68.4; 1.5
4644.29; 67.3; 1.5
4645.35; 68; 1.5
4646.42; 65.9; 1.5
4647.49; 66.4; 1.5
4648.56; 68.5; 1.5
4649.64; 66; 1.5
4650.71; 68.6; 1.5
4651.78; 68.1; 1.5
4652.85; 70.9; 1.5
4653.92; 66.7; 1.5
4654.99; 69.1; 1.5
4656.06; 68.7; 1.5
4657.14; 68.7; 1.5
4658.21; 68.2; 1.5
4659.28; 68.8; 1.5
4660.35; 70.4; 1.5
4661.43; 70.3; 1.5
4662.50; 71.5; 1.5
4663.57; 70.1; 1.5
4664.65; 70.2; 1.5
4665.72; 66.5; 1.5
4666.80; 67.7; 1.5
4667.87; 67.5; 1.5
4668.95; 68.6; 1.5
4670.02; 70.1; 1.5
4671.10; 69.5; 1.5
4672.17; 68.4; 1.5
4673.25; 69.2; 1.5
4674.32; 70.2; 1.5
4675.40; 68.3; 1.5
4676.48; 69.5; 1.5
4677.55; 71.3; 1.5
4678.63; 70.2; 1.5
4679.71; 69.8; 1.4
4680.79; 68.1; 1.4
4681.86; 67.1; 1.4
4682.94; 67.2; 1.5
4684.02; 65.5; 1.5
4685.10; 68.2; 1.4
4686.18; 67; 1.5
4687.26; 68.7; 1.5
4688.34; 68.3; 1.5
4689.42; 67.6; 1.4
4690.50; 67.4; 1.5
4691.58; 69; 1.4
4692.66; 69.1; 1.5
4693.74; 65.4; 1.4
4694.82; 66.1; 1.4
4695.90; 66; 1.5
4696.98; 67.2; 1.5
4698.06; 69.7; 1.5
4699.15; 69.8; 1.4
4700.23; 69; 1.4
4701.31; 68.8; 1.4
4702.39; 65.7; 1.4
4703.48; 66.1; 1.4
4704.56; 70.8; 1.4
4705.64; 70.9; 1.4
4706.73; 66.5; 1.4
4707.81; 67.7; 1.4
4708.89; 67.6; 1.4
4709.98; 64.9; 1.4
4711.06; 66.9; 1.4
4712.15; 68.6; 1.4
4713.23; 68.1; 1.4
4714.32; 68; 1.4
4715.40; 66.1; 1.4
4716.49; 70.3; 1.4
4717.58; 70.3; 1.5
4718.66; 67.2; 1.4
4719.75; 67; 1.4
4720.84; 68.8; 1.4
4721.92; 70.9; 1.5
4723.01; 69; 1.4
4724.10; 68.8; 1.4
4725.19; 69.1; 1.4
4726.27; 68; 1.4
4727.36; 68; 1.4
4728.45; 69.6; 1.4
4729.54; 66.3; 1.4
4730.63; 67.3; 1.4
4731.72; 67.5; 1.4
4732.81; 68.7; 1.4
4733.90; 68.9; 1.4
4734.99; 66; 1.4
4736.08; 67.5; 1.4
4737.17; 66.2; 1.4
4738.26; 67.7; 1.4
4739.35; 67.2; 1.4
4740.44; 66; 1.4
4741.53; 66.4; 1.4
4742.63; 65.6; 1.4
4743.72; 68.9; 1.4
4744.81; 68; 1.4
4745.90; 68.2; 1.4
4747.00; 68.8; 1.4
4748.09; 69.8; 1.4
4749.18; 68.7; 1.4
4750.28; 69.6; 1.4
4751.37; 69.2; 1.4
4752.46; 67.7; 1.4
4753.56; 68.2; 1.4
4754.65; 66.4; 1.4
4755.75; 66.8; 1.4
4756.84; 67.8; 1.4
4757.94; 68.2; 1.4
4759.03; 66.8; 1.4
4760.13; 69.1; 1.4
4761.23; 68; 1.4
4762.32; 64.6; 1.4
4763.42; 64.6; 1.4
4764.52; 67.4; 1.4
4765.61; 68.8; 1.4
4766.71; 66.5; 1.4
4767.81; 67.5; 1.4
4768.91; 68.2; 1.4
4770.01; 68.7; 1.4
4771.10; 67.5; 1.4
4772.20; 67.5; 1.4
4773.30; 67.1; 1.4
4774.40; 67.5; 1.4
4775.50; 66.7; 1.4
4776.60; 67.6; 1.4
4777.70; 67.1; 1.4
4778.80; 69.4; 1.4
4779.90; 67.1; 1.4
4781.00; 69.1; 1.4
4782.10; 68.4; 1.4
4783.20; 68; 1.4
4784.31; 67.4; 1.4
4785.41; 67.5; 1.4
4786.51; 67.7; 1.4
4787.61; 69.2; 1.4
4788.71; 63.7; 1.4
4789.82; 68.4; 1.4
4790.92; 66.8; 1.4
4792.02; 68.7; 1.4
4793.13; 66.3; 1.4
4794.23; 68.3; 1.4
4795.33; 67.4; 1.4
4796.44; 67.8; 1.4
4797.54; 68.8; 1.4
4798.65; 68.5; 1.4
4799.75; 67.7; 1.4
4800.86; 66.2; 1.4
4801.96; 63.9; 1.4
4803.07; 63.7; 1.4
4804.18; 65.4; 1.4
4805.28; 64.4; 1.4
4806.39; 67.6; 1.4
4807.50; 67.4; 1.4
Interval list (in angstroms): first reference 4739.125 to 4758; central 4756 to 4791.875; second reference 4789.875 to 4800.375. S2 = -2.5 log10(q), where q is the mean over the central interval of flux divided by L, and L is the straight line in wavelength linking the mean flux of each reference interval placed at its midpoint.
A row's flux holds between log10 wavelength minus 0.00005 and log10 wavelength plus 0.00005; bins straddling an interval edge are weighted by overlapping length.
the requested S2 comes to 0.01 mag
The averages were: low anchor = 67.9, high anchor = 67.8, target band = 67.5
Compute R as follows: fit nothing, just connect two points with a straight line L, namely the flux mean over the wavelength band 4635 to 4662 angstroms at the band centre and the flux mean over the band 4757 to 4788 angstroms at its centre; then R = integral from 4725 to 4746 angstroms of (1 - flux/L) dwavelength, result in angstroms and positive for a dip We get 0.1 angstroms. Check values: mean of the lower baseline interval 68.5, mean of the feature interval 67.5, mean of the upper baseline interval 67.6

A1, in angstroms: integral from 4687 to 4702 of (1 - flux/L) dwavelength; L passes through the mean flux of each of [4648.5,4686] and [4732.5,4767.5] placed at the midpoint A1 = 0.1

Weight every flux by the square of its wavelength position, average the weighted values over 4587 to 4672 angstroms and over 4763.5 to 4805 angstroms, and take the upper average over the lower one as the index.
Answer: 1.05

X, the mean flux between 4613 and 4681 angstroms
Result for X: 68.9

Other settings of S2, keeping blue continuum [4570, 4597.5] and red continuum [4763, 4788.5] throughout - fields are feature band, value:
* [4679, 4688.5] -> 0.004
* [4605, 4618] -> 0.004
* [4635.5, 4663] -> -0.007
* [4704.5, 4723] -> -0.005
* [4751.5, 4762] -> 0.001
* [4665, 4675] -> -0.009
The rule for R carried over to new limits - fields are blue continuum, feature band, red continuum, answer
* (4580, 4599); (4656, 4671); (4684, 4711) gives -0.25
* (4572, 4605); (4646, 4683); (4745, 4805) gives -0.34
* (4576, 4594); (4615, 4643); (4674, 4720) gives -0.48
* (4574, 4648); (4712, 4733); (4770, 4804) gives -0.16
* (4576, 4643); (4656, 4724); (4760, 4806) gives -0.41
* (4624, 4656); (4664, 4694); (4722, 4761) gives -0.06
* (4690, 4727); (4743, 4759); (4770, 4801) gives -0.09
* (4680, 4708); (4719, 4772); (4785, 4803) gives -0.22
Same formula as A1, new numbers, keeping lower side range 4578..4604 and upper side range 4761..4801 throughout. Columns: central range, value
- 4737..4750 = 0.0 angstroms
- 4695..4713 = 0.0 angstroms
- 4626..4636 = -0.1 angstroms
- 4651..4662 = -0.2 angstroms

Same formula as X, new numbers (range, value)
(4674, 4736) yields 68.1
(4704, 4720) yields 68.1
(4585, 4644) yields 68.8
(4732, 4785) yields 67.6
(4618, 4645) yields 69.2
